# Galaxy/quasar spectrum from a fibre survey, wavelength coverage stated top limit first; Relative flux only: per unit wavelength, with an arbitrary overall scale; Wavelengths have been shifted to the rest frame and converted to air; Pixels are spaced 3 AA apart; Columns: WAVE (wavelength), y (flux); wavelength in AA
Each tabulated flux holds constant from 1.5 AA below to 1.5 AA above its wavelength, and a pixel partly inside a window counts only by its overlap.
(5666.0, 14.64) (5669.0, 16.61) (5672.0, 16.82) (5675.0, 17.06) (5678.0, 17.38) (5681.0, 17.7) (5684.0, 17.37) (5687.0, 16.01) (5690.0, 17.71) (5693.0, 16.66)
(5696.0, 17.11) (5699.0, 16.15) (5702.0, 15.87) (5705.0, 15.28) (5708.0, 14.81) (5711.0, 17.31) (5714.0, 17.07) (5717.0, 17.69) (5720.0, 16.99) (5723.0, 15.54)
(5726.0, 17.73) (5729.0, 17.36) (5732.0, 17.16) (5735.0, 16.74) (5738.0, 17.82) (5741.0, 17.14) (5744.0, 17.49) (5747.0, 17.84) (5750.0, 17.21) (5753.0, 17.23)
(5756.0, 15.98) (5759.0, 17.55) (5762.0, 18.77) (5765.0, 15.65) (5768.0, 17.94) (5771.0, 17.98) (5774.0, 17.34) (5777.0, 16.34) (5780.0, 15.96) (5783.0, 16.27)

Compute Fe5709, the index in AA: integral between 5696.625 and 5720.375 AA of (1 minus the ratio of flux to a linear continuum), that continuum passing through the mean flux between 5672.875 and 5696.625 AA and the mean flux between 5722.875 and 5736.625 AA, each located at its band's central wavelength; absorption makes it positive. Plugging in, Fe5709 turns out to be 0.96 AA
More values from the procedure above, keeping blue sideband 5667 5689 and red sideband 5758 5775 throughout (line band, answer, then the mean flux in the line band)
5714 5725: 0.3 AA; 16.8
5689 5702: 0.2 AA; 16.8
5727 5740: 0.0 AA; 17.3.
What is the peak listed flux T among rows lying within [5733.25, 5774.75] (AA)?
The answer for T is 18.77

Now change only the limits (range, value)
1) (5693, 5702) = 17.11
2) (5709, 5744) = 17.82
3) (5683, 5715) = 17.71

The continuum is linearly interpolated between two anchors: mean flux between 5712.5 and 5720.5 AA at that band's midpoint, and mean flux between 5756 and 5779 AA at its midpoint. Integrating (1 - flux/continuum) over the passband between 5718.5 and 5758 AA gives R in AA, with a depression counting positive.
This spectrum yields 0.4 AA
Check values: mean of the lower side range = 17.3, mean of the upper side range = 17.2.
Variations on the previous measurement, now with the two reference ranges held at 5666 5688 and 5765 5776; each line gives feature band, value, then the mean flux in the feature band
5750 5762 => 0.1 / 17.2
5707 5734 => 0.4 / 16.9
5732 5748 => -0.1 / 17.4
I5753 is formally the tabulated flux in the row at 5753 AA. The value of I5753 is 17.23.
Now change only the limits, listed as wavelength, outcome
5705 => 15.28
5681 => 17.7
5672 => 16.82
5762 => 18.77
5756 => 15.98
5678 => 17.38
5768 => 17.94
